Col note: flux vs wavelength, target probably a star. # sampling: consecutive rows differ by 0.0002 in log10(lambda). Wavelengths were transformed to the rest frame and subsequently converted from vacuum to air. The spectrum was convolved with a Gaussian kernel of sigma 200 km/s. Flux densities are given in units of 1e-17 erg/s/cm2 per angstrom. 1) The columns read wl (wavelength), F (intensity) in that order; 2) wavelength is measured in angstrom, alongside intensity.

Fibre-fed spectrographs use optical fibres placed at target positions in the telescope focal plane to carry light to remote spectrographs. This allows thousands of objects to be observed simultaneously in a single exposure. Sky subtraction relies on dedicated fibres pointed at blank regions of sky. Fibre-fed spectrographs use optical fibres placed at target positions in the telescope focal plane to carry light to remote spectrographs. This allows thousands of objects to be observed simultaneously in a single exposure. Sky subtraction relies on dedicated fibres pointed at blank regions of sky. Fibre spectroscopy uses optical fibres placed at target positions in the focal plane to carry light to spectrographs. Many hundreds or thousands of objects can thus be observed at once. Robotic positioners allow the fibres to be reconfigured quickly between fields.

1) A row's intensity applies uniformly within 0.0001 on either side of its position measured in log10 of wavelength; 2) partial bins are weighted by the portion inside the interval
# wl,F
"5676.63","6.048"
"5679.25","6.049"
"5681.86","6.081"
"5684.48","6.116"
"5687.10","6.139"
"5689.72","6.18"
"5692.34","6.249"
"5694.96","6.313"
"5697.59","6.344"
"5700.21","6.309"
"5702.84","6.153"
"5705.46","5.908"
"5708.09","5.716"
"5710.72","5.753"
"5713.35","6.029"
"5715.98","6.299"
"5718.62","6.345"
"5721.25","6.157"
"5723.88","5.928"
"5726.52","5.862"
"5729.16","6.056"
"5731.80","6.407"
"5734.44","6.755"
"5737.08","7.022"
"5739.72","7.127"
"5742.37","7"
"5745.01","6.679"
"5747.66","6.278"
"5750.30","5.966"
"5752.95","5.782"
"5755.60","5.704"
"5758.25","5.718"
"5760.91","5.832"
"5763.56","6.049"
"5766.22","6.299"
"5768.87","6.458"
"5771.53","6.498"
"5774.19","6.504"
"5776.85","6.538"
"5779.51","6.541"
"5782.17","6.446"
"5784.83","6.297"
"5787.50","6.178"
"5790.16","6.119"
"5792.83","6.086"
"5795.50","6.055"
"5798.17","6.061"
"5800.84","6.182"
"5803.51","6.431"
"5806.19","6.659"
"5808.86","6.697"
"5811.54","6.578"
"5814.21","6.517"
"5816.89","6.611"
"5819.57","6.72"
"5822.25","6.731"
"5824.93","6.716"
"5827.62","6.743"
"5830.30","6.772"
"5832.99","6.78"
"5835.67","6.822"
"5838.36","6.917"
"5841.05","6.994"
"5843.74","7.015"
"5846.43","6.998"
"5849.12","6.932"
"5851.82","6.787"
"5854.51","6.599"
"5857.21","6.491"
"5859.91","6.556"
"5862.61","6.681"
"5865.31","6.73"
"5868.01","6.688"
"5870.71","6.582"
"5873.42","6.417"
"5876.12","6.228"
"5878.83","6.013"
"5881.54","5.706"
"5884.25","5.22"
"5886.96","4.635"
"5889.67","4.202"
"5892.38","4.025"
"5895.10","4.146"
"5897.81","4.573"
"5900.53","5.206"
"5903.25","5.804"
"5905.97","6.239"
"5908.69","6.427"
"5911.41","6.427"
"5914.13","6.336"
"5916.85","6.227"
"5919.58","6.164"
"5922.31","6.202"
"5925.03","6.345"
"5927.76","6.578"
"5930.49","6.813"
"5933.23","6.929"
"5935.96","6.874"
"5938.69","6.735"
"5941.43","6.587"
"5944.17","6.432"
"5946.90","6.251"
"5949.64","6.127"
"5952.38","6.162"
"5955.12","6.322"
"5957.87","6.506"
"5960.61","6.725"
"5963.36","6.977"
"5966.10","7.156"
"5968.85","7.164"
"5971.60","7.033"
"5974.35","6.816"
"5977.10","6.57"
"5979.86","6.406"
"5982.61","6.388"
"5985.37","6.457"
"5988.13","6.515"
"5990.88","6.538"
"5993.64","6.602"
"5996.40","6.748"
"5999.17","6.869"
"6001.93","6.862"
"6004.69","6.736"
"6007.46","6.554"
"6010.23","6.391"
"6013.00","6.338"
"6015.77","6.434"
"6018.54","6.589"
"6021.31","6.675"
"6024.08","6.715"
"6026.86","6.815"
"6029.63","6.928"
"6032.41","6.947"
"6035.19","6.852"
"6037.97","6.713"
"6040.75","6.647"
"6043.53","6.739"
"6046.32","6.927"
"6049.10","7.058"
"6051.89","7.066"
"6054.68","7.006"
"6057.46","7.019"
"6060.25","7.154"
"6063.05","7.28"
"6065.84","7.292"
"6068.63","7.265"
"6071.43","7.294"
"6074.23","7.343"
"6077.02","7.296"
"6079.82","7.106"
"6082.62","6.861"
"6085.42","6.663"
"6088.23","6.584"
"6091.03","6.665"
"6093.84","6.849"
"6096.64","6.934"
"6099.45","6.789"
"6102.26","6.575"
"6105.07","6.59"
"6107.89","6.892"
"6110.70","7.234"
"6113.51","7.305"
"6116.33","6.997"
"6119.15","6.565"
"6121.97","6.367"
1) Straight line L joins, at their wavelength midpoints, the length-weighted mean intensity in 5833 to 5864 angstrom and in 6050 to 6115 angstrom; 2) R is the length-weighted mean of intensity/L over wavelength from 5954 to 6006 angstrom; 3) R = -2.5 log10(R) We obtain 0.03 mag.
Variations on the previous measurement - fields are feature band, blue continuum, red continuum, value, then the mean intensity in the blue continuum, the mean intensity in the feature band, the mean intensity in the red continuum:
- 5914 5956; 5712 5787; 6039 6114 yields 0.039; 6.3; 6.45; 6.97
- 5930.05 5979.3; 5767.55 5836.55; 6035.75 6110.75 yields 0.013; 6.49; 6.67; 6.95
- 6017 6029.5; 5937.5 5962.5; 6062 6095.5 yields 0.009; 6.44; 6.72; 7.04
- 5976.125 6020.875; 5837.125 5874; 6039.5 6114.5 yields 0.054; 6.75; 6.56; 6.98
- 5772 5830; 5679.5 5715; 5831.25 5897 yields -0.055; 6.1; 6.46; 6.16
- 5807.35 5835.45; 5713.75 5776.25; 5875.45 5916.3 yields -0.147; 6.29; 6.69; 5.42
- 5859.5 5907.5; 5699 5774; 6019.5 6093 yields 0.165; 6.22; 5.63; 6.96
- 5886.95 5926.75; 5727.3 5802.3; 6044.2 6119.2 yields 0.186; 6.31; 5.57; 6.99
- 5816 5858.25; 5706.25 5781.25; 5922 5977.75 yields -0.059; 6.26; 6.79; 6.64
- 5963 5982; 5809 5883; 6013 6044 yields -0.025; 6.64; 6.85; 6.72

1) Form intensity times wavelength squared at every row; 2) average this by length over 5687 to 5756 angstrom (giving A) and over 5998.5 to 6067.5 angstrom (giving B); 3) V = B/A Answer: 1.21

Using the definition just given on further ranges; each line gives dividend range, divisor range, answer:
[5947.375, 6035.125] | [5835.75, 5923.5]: 1.14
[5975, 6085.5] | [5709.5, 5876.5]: 1.14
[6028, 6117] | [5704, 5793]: 1.24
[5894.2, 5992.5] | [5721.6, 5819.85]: 1.07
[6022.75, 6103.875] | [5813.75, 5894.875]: 1.18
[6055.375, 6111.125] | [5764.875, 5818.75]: 1.20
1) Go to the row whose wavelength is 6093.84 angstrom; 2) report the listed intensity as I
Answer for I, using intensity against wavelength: 6.849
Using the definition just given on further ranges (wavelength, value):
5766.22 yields 6.299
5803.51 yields 6.431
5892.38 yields 4.025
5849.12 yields 6.932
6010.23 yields 6.391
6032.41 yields 6.947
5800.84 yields 6.182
